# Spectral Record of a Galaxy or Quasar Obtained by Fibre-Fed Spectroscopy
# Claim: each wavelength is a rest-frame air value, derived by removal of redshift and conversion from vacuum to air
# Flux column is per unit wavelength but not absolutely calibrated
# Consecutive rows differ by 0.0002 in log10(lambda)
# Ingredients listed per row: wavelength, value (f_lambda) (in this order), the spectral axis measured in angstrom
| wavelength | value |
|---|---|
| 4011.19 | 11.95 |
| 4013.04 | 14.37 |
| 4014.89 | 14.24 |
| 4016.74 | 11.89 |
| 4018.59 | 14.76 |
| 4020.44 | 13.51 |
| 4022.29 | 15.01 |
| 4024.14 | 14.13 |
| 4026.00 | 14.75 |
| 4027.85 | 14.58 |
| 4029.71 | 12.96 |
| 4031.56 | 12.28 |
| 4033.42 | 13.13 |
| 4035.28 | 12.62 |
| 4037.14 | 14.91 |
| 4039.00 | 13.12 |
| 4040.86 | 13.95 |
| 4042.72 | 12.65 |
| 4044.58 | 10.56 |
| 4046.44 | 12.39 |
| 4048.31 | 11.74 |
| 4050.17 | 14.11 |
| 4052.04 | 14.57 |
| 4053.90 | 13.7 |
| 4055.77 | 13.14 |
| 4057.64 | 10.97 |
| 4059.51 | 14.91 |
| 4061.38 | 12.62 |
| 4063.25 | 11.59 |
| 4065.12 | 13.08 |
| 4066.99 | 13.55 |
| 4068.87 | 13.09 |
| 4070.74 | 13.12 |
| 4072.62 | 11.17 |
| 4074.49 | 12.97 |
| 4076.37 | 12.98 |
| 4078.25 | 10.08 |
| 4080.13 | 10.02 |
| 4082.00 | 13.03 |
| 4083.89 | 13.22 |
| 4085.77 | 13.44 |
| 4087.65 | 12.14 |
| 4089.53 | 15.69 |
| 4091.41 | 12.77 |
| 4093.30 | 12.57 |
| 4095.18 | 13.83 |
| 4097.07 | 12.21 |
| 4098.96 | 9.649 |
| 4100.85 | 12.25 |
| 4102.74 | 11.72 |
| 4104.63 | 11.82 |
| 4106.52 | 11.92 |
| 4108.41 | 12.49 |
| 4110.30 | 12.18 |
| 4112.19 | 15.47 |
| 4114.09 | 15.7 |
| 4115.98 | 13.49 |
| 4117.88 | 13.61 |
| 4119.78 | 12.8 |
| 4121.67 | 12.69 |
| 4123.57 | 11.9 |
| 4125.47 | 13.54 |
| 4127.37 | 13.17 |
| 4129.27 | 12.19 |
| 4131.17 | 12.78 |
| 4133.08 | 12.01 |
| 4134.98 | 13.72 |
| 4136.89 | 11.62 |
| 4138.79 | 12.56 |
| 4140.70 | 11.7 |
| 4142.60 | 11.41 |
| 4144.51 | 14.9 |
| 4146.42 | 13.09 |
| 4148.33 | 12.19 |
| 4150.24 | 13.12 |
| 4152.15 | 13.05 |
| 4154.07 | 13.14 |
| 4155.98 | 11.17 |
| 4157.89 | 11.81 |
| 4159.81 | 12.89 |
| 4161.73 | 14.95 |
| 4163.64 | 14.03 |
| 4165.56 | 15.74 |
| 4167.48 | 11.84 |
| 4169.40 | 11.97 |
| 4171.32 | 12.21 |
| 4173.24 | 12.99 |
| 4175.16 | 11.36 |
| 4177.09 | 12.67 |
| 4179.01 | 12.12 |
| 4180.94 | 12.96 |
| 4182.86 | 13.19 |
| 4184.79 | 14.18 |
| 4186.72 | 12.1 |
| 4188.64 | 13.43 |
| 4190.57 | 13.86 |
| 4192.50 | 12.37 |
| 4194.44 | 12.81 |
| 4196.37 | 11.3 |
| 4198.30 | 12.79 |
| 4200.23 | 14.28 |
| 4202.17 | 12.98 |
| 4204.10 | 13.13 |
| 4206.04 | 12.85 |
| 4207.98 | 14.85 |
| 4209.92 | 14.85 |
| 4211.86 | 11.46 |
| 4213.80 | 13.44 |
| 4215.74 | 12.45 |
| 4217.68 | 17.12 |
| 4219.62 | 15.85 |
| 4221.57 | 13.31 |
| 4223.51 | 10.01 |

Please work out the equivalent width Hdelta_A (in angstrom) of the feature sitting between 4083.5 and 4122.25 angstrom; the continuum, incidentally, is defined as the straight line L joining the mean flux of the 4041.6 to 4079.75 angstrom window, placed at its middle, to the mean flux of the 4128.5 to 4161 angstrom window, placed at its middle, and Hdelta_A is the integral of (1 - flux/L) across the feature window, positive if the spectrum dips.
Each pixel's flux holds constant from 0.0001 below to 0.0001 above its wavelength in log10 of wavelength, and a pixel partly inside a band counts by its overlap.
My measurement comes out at -1.1 angstrom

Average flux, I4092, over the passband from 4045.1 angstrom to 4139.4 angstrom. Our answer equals 12.8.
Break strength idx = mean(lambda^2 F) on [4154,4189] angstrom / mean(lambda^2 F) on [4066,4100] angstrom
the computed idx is 1.07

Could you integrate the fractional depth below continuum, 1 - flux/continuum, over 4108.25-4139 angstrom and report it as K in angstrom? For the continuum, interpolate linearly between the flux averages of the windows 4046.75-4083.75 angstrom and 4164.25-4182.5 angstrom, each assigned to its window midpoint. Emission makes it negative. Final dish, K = -1.0 angstrom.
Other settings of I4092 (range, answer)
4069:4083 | 12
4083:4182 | 12.8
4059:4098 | 12.7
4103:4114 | 12.9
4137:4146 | 12.6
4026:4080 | 12.9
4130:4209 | 12.9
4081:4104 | 12.7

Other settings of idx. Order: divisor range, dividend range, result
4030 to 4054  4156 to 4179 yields 1.05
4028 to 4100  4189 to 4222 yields 1.13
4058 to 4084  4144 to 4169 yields 1.10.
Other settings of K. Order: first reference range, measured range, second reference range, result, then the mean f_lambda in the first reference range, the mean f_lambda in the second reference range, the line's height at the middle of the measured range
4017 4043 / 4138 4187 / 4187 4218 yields 1.98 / 13.7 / 13.3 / 13.4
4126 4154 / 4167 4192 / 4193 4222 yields 0.96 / 12.7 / 13.5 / 13.2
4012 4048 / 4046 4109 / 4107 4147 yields 2.90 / 13.4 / 13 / 13.2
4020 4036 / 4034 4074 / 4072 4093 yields 0.59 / 13.7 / 12.5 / 13.1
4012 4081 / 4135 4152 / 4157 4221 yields 0.67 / 13.1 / 13.2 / 13.2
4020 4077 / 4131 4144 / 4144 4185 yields 0.67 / 13.2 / 12.9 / 13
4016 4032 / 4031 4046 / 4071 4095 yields 0.69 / 13.8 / 12.6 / 13.5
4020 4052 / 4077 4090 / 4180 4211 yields 0.88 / 13.3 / 13.2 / 13.3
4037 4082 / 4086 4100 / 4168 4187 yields -0.09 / 12.7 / 12.6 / 12.6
